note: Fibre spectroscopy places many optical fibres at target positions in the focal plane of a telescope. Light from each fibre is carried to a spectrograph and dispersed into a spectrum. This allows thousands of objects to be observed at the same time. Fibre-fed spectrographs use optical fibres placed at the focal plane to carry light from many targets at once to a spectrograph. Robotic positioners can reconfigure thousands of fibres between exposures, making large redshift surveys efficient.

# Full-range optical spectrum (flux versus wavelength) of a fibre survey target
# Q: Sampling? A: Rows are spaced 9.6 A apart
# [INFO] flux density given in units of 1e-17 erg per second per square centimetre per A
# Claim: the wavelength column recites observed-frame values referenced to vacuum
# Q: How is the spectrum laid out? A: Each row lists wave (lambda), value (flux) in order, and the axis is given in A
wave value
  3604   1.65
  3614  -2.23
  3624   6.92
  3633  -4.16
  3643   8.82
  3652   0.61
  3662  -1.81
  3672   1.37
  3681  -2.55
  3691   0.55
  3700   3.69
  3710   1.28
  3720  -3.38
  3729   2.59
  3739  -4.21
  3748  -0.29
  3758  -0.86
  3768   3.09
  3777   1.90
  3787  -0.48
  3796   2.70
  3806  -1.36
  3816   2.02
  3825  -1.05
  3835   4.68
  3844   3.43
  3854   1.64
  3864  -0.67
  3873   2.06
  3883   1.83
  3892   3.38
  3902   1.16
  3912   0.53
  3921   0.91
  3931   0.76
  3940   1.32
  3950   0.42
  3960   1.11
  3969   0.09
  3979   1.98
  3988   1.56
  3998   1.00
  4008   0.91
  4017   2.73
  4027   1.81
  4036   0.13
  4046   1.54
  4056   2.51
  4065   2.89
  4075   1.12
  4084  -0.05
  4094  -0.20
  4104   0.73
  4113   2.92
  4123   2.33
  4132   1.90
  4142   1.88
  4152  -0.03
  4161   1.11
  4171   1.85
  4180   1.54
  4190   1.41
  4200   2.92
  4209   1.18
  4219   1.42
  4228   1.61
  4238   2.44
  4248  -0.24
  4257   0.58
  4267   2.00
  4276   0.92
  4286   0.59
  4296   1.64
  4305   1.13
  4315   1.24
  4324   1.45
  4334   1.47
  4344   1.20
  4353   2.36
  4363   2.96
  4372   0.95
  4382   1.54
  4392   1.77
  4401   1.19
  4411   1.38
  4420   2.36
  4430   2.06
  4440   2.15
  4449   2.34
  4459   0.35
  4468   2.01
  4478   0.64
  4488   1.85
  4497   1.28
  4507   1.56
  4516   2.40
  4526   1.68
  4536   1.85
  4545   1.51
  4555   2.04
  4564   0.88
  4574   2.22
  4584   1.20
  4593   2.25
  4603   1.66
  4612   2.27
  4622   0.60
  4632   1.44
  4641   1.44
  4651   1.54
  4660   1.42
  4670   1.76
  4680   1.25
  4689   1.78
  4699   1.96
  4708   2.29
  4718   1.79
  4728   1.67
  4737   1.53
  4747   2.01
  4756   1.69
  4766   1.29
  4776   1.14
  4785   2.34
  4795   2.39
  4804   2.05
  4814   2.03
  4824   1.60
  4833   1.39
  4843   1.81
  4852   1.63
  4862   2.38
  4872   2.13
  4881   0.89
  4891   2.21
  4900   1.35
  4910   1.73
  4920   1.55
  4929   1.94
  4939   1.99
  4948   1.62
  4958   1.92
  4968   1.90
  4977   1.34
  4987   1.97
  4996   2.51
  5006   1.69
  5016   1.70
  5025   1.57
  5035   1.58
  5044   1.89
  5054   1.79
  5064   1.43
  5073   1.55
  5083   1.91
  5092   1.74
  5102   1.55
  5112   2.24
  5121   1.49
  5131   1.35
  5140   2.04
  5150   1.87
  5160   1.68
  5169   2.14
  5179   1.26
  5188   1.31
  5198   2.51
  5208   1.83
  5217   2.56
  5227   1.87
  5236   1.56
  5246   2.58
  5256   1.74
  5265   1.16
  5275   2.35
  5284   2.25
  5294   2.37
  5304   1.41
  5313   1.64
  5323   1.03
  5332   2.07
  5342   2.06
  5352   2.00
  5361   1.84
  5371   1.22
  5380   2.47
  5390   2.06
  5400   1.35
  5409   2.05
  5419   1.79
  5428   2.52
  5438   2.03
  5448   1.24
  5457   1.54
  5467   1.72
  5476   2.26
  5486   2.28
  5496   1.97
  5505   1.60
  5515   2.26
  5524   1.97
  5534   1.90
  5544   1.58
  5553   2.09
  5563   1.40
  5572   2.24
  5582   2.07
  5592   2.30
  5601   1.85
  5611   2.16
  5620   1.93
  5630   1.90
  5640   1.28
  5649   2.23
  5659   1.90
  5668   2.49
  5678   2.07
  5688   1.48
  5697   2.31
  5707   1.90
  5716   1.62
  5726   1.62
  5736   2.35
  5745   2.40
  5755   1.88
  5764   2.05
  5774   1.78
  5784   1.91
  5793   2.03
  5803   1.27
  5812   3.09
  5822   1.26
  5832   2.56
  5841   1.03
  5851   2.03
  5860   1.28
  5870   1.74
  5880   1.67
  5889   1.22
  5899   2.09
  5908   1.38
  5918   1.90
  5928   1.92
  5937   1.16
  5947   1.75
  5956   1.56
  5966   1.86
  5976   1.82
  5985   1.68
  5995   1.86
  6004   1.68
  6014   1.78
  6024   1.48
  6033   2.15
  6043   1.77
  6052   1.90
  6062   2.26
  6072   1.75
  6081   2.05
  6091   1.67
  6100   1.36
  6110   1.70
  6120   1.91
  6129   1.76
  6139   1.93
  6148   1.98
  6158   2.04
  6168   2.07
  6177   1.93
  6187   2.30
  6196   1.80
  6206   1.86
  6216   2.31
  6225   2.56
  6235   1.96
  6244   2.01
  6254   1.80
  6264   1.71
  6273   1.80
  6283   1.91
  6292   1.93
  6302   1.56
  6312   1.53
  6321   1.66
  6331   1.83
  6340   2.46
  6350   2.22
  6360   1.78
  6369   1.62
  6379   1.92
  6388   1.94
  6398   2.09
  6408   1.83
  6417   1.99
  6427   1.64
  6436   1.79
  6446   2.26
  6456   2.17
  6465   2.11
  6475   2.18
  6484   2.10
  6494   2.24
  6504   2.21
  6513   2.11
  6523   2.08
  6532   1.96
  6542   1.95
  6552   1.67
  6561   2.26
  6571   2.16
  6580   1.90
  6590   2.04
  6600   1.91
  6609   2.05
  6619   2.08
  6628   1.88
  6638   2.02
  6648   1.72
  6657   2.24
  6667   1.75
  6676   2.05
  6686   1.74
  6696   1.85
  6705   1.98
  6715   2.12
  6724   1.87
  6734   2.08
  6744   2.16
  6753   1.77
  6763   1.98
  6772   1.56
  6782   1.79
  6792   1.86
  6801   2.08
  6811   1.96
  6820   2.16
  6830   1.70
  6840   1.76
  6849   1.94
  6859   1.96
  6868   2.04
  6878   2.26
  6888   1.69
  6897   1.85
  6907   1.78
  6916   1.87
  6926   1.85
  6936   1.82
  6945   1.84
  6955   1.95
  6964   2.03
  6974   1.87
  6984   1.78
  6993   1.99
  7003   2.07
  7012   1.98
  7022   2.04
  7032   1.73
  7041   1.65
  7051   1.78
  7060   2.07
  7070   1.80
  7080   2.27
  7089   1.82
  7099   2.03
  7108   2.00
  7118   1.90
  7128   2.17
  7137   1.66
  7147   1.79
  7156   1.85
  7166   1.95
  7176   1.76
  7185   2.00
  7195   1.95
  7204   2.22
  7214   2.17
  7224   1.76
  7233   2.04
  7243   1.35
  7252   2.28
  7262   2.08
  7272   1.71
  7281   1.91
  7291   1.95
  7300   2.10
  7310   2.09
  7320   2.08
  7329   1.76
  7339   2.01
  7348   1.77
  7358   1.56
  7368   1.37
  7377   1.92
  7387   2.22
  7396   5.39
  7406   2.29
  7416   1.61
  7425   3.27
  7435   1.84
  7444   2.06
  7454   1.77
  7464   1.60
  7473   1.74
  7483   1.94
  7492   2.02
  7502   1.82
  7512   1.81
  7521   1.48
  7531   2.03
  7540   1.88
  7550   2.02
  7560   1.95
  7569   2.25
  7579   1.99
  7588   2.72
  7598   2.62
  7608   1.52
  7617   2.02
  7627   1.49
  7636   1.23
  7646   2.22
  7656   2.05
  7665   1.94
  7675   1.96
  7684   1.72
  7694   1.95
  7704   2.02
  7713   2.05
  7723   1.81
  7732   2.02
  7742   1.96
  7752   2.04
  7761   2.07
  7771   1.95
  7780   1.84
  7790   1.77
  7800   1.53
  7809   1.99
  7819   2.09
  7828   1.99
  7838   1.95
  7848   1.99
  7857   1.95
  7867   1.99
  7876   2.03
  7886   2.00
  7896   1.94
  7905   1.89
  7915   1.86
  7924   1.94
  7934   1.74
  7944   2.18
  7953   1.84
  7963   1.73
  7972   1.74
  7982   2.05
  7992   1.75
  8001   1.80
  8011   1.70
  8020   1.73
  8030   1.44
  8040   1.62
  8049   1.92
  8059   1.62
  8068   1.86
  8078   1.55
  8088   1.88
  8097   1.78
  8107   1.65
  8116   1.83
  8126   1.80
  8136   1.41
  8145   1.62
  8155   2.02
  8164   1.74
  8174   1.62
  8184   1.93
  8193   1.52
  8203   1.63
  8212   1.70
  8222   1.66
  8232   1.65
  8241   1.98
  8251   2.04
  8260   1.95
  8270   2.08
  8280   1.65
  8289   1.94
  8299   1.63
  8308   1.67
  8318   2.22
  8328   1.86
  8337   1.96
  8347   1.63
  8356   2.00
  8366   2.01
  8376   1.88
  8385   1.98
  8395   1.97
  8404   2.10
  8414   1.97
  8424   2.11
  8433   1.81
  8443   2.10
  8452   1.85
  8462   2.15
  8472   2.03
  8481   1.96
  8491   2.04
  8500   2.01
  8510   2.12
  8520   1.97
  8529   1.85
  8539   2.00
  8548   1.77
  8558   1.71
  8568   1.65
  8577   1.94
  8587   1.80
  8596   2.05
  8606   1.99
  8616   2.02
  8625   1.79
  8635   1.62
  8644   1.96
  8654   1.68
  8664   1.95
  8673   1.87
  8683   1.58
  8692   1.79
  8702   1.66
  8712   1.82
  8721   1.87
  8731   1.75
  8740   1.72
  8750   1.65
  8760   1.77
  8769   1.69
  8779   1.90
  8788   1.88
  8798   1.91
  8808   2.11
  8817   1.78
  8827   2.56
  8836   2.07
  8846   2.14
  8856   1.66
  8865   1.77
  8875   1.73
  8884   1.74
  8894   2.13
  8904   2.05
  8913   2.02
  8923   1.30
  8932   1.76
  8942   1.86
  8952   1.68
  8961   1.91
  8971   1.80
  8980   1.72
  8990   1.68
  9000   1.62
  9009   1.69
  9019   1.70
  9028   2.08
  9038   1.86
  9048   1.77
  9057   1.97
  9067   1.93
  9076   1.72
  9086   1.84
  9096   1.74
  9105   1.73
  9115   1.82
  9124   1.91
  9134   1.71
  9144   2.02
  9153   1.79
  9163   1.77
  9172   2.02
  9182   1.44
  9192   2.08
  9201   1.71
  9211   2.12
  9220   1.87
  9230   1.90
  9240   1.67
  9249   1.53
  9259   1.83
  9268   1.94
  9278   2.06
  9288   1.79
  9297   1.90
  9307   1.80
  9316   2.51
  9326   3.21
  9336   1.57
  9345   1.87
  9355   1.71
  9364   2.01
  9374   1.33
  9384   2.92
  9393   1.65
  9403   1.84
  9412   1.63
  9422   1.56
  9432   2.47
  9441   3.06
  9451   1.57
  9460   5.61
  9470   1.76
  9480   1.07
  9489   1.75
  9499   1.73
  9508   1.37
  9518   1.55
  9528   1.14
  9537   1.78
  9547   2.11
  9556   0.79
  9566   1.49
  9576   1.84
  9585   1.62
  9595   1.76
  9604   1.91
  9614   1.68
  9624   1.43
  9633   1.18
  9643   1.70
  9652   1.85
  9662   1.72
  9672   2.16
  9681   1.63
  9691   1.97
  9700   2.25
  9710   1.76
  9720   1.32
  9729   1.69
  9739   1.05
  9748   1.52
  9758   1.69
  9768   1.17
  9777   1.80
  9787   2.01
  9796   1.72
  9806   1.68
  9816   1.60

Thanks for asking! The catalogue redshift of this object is 0.127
